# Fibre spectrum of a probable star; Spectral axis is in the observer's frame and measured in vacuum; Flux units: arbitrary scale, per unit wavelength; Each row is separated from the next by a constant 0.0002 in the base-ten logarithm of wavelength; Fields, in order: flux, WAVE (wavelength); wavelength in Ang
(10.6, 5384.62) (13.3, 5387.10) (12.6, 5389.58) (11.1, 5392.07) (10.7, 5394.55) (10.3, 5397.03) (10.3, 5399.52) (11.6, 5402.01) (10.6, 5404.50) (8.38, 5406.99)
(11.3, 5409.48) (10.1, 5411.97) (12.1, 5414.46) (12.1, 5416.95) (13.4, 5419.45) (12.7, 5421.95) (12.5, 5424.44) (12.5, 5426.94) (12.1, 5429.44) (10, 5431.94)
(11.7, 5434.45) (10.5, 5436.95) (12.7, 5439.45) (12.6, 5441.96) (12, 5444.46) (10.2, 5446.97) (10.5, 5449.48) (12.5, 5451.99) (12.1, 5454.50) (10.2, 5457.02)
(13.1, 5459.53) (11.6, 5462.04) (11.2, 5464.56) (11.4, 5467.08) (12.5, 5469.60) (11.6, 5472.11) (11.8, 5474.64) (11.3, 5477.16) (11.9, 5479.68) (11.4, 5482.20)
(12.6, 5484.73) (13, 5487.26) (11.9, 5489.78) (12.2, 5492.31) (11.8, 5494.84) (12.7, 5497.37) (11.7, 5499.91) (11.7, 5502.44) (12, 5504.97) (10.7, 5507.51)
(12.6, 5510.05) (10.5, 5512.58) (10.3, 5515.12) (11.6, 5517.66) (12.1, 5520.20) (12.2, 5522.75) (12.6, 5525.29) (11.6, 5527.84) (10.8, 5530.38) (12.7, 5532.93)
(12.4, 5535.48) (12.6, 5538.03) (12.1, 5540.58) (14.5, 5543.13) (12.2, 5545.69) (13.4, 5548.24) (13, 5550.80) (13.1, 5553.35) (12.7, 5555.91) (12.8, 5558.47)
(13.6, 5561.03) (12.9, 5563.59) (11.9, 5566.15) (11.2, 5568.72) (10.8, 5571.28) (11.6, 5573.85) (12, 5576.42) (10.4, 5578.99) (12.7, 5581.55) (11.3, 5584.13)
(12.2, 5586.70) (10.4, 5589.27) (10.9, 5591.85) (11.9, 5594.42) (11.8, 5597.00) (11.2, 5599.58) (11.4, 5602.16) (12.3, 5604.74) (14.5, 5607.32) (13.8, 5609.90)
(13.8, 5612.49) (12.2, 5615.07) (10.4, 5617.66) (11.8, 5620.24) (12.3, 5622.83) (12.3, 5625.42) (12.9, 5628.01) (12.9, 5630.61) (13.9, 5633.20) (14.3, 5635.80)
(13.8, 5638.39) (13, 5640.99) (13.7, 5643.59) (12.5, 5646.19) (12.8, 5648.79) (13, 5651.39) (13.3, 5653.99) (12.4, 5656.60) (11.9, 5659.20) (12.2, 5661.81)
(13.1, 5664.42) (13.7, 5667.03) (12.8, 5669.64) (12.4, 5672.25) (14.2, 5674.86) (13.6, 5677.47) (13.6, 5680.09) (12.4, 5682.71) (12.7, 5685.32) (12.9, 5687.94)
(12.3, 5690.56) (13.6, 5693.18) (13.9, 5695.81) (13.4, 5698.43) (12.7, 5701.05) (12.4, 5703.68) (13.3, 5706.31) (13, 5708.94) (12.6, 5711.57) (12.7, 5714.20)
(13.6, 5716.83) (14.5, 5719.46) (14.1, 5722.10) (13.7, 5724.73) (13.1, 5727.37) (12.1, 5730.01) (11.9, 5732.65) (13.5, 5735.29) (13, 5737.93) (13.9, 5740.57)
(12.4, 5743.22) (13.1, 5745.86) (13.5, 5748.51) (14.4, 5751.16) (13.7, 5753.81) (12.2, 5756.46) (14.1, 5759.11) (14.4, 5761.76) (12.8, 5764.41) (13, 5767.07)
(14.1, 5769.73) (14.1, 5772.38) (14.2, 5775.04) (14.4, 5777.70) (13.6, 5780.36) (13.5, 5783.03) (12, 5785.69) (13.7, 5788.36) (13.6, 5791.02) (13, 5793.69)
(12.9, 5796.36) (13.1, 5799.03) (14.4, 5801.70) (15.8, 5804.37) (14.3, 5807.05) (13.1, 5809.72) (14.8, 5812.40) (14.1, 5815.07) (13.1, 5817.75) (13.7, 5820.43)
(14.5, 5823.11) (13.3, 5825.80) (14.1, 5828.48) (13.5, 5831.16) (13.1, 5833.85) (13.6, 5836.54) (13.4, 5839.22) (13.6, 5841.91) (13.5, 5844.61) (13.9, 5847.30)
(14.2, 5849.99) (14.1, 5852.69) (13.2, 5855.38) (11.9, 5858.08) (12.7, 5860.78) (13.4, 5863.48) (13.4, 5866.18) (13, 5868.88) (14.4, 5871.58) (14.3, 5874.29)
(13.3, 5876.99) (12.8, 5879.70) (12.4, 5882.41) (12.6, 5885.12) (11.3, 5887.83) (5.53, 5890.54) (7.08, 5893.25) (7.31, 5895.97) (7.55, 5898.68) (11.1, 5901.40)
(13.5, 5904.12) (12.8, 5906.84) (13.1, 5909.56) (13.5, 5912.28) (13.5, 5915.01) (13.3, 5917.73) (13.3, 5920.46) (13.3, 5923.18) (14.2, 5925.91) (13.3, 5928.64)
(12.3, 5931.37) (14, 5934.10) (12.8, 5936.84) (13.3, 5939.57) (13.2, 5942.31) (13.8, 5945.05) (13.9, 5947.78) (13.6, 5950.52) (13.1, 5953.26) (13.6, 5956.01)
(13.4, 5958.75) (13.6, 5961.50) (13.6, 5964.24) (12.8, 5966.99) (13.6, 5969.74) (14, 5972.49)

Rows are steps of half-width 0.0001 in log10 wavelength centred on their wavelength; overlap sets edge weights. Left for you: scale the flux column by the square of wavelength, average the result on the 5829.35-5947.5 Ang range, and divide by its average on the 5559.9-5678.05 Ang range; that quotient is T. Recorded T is 1.11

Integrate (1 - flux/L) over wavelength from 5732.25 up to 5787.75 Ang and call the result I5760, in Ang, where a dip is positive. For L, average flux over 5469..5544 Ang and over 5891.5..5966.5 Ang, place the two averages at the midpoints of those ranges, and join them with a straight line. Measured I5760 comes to -5.0 Ang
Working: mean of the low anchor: 12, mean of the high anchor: 12.6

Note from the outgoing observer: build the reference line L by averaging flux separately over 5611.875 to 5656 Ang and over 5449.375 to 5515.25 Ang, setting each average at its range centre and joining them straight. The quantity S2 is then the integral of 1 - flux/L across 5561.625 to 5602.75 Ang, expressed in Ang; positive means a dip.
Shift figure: 3.01 Ang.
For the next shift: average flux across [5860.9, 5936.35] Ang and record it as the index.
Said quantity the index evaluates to 12.2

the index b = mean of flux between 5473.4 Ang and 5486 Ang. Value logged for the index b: 11.8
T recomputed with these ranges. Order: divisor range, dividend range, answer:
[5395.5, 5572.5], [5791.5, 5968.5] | 1.26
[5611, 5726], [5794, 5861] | 1.11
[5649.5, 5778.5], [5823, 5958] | 1.03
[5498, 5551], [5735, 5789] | 1.22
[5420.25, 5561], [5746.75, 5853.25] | 1.27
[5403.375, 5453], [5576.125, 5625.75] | 1.11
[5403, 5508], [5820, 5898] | 1.24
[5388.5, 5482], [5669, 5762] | 1.27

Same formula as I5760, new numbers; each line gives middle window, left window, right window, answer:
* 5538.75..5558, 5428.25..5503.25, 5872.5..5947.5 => -1.9 Ang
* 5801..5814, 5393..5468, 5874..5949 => -2.6 Ang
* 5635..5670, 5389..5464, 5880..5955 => -3.6 Ang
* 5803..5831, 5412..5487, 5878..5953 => -4.5 Ang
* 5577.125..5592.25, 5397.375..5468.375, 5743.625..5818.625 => 1.3 Ang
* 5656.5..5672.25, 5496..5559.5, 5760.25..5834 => 0.3 Ang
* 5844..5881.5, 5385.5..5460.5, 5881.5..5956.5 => -4.0 Ang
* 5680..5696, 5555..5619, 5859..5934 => -1.2 Ang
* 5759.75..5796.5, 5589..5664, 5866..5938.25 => -3.6 Ang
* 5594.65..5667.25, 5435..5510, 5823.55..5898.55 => -4.0 Ang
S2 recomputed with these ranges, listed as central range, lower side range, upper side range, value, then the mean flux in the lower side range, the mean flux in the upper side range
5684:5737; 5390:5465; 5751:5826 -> 0.5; 11.4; 13.7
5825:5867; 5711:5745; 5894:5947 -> -2.1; 13.2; 12.5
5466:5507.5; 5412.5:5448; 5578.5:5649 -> 0.5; 11.9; 12.4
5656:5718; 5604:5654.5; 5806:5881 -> 0.8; 13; 13.6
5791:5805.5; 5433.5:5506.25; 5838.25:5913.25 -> -2.0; 11.8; 12.2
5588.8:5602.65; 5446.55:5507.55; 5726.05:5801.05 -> 1.2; 11.8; 13.3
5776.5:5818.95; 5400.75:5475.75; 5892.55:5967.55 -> -4.5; 11.6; 12.7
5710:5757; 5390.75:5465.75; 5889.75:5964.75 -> -4.7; 11.4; 12.4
